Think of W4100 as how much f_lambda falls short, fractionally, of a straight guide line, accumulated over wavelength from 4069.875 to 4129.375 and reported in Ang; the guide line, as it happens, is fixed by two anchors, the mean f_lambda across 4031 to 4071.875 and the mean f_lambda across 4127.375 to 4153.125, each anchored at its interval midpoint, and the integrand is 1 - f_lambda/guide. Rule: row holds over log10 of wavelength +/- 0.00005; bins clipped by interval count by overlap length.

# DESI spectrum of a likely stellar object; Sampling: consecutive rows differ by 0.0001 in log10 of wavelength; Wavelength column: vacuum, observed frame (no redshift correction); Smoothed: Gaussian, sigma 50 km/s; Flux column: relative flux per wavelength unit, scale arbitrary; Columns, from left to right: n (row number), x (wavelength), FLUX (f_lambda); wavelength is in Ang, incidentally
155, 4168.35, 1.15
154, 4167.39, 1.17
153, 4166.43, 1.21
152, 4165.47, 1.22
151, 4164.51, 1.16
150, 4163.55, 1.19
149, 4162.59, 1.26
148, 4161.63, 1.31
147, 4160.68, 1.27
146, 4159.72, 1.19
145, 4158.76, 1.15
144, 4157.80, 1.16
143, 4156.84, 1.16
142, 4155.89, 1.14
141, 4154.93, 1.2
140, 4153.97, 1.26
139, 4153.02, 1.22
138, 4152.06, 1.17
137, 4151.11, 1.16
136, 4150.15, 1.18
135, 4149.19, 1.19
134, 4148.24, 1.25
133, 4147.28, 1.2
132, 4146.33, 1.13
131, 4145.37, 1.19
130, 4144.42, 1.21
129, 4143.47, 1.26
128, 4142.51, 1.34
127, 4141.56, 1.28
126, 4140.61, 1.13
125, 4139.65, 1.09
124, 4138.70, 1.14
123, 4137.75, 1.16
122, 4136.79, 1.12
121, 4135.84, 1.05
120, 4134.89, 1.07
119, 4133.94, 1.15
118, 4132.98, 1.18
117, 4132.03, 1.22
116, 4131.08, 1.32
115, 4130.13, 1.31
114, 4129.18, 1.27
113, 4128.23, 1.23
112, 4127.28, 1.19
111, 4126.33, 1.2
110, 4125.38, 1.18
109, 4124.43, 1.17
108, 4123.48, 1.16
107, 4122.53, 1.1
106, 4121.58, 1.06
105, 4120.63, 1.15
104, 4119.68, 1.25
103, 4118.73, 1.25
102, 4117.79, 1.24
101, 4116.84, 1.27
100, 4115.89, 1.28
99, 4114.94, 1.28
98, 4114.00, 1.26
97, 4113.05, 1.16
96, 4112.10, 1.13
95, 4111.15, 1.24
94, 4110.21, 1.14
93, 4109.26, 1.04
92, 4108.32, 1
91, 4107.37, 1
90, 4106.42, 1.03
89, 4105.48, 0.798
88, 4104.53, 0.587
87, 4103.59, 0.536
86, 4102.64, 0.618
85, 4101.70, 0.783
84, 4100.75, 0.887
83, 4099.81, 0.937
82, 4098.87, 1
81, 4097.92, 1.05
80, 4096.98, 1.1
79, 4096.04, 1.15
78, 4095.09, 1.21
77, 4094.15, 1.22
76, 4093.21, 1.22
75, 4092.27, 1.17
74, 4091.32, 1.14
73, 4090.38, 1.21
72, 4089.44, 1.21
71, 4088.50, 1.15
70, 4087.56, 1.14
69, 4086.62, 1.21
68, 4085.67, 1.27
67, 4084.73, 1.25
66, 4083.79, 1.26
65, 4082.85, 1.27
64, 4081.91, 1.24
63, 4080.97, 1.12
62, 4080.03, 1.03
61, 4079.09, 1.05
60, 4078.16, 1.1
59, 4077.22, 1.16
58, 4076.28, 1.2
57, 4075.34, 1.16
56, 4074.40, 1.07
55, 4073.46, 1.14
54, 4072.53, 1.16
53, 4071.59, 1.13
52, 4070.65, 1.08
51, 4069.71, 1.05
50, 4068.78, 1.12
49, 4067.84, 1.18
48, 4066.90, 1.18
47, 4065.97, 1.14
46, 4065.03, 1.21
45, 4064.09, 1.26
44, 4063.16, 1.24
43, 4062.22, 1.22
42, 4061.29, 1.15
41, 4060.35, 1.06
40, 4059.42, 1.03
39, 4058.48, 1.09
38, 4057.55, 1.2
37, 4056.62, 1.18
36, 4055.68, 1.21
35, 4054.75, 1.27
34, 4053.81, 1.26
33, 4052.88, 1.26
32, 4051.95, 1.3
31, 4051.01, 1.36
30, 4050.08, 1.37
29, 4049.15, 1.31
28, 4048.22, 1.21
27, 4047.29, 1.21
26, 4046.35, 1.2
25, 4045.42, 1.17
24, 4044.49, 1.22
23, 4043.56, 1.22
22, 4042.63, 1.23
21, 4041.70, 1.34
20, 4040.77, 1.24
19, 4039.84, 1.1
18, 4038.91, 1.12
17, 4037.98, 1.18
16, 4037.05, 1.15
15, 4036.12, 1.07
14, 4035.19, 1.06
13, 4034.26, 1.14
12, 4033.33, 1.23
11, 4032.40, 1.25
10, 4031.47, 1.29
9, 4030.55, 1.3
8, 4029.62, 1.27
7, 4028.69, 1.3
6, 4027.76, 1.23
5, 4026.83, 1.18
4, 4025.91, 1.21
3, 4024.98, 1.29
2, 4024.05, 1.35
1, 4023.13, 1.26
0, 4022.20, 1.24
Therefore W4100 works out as 3.9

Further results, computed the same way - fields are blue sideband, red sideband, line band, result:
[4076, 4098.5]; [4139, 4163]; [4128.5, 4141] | 0.3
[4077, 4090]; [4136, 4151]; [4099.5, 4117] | 2.8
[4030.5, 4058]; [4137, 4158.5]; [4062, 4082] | 1.1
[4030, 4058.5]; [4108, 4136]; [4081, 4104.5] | 2.3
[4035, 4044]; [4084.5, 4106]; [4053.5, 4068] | -0.8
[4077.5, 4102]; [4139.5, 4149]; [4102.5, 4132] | 1.4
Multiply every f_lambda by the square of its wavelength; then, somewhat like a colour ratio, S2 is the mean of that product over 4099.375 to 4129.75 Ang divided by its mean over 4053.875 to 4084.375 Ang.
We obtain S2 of 1.0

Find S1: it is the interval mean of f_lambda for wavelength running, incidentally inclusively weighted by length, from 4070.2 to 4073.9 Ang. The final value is 1.13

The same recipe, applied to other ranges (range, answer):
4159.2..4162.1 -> 1.26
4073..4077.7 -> 1.14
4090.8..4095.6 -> 1.19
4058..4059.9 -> 1.06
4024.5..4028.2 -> 1.23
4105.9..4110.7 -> 1.04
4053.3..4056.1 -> 1.25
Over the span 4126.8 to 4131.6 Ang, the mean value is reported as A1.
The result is 1.26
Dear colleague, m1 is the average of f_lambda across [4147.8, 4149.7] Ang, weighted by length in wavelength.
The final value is 1.22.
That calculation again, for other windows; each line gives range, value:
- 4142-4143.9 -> 1.3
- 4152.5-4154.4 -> 1.24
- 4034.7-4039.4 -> 1.12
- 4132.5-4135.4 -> 1.13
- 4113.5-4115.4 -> 1.27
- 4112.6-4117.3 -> 1.25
